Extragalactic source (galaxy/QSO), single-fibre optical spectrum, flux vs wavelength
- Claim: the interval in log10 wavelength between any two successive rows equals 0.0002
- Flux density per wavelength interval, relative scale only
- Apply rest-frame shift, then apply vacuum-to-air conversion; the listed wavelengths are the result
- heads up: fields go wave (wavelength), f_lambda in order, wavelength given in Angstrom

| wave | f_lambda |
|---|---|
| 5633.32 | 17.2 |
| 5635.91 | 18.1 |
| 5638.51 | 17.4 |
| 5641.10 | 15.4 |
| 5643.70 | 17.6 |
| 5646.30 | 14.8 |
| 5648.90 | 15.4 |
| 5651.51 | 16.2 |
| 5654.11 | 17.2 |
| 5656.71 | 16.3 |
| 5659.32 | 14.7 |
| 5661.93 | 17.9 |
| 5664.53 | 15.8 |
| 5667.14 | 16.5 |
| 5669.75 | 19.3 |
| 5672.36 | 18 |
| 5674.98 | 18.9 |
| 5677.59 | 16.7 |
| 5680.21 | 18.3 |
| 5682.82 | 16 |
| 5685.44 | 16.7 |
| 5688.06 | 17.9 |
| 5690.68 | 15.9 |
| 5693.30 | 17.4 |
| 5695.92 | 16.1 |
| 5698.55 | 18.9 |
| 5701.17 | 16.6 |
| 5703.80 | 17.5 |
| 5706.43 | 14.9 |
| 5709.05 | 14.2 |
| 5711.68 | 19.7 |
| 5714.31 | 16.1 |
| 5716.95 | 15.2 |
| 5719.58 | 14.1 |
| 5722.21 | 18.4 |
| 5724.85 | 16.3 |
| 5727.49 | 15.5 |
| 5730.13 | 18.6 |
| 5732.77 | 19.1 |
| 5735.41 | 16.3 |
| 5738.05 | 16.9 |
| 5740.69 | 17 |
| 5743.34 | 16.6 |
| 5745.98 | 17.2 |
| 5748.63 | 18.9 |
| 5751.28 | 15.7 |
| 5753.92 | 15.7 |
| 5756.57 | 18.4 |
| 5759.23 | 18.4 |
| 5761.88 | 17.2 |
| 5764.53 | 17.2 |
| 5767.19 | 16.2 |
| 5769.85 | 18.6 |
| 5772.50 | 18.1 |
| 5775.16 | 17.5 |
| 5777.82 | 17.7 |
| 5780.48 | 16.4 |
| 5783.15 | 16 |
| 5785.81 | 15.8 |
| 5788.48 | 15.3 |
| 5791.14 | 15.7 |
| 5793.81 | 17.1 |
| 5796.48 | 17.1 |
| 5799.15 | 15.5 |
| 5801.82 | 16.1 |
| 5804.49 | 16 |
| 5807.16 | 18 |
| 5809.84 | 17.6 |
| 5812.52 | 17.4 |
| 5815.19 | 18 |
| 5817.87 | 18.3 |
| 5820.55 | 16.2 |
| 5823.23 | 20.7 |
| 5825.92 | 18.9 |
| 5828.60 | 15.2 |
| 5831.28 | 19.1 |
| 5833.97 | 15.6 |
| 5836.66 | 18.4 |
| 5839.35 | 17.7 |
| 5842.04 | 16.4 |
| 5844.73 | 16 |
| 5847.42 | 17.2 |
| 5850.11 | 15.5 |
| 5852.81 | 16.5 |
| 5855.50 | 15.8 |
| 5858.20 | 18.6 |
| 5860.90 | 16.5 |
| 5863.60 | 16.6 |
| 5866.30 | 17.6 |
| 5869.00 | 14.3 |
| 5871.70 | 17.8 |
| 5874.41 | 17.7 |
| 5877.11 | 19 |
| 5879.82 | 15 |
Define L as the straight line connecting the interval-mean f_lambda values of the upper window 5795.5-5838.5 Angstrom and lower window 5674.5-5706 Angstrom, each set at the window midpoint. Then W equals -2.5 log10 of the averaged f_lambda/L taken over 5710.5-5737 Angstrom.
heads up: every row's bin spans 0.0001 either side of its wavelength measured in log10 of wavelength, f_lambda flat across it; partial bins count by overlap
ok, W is 0.02 mag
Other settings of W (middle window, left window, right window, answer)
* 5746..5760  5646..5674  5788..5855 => -0.03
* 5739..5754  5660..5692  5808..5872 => 0.02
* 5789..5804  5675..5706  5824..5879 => 0.05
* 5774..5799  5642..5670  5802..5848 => 0.05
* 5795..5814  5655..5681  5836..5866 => 0.01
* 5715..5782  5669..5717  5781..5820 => -0.01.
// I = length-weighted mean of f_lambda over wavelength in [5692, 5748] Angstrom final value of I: 16.8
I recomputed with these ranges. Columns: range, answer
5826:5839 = 17.3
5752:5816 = 16.9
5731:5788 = 17.2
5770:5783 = 17.4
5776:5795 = 16.3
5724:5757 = 17.1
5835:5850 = 17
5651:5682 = 17.2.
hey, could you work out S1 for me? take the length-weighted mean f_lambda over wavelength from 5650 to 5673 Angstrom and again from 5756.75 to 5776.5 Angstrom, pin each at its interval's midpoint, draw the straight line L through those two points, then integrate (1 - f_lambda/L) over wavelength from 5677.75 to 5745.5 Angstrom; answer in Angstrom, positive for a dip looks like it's 1.60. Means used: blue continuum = 16.8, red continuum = 17.6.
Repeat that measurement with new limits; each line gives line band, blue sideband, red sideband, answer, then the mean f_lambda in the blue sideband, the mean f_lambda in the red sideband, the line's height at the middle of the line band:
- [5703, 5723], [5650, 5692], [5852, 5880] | 0.97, 17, 16.9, 17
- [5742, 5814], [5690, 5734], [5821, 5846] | 0.89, 16.7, 17.5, 17.2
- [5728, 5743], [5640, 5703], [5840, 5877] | -0.51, 16.9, 16.8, 16.8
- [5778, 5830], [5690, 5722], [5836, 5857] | -1.07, 16.5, 16.6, 16.6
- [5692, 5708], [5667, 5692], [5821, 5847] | 0.56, 17.5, 17.5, 17.5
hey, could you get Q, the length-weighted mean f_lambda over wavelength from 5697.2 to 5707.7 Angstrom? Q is 17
